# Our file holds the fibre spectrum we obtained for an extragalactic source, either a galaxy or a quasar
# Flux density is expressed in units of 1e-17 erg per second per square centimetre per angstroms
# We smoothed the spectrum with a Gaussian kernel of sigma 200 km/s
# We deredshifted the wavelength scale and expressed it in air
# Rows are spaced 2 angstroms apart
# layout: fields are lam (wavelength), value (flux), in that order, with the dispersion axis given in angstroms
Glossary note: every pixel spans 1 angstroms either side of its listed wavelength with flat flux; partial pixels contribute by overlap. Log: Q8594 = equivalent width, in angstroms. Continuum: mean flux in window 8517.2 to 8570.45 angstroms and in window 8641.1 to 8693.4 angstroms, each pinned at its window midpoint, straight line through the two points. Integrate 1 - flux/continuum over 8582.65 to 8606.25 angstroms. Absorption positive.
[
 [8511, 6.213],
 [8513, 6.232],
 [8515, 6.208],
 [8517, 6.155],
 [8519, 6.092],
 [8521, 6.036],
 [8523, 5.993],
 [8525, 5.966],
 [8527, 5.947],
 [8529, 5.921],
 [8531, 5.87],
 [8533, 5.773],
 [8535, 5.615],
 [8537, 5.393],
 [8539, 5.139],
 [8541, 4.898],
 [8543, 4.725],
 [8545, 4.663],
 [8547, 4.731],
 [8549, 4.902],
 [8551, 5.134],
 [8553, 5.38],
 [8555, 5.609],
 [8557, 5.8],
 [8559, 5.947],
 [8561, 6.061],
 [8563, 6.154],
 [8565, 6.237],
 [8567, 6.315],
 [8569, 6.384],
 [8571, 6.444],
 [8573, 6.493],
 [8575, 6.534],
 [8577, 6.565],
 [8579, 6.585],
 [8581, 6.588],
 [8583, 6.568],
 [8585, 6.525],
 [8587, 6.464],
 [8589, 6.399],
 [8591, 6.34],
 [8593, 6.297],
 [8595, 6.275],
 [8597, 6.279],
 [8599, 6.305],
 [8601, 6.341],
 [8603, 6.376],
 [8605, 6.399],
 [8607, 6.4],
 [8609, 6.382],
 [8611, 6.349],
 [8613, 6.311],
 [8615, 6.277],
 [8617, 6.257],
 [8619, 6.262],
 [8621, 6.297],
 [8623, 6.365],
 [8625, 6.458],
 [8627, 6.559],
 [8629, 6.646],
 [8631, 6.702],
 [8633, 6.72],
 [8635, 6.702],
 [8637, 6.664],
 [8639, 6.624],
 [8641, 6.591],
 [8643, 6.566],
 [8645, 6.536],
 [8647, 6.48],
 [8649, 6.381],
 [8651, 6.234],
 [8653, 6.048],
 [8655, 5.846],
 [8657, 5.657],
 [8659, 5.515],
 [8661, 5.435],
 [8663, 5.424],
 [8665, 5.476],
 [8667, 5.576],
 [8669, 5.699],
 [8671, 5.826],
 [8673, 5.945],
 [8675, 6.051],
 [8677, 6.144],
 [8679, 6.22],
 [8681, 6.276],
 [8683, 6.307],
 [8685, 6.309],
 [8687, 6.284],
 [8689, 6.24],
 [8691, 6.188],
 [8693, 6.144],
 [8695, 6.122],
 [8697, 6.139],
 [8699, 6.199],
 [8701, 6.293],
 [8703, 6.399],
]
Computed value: -2.3 angstroms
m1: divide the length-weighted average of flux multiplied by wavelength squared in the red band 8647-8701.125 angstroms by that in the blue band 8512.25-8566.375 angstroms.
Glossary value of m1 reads 1.10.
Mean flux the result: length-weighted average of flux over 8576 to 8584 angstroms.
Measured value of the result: 6.58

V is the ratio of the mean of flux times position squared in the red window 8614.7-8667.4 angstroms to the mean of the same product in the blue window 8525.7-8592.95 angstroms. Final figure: 1.1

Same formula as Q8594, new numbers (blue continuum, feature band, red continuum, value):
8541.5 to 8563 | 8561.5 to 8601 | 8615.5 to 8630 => -4.4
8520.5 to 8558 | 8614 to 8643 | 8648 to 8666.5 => -4.2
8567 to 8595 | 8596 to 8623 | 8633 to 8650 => 0.8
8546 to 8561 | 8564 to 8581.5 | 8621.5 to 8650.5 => -2.4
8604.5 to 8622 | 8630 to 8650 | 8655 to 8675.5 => -2.1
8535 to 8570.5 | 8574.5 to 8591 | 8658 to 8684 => -2.7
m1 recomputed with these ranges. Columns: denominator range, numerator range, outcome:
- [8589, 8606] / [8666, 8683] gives 0.96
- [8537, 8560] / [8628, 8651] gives 1.30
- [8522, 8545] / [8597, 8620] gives 1.17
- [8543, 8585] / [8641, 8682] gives 1.03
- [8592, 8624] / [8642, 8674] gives 0.95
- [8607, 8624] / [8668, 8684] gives 0.97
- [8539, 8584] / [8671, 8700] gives 1.09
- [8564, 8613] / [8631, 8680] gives 0.97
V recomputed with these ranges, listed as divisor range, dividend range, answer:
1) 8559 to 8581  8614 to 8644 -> 1.04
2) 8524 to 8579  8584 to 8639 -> 1.13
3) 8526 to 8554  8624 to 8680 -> 1.20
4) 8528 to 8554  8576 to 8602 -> 1.24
